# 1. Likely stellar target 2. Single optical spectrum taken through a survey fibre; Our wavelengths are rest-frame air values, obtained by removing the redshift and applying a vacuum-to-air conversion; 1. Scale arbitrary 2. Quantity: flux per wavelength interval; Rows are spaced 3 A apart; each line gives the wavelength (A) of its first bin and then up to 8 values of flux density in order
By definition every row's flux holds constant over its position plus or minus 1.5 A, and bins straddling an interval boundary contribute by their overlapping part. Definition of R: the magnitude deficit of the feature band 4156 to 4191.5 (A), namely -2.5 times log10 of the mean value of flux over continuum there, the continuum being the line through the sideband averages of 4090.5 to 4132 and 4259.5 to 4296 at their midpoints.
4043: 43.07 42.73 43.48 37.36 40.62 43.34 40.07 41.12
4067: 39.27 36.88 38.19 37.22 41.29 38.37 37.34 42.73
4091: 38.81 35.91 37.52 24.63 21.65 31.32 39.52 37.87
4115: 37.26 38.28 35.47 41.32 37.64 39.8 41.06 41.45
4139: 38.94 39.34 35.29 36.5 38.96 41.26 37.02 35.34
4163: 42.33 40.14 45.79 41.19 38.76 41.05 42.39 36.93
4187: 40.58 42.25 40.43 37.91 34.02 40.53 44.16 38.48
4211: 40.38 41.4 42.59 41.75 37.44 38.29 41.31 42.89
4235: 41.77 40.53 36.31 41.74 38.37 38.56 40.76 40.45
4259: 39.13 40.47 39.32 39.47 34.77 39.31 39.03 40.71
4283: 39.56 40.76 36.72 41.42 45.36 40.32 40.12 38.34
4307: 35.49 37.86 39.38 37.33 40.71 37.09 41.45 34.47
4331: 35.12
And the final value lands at -0.09 mag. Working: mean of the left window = 35.5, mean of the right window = 39.6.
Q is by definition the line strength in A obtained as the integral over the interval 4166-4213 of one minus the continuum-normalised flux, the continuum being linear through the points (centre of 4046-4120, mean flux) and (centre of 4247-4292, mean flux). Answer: -2.2 A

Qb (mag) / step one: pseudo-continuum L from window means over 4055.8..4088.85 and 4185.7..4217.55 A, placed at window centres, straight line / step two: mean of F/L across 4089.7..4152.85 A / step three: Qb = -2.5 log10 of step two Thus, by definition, 0.09 mag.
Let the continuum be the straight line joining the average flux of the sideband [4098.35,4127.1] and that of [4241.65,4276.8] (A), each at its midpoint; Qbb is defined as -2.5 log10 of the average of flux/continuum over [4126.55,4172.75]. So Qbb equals -0.11 mag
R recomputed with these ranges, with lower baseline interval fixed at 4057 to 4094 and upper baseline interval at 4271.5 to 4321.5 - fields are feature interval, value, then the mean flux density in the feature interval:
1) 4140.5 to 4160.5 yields 0.04 mag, 37.8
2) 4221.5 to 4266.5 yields -0.01 mag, 39.8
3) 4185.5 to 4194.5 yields -0.05 mag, 41.1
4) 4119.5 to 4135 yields 0.01 mag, 39.1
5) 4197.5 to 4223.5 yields -0.02 mag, 40.2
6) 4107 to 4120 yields 0.04 mag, 37.9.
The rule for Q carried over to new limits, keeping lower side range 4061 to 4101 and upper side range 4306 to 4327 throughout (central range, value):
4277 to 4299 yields -1.3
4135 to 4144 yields -0.4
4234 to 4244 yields -0.4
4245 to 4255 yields -0.3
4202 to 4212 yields -0.7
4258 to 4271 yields -0.2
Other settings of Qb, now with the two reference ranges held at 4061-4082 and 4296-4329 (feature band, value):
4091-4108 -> 0.240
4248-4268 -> -0.029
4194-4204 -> 0.023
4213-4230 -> -0.046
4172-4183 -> -0.049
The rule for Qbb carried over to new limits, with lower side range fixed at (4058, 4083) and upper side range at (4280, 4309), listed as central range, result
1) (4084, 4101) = 0.083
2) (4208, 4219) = -0.039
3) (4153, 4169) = -0.007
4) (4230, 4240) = -0.047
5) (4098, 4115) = 0.235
